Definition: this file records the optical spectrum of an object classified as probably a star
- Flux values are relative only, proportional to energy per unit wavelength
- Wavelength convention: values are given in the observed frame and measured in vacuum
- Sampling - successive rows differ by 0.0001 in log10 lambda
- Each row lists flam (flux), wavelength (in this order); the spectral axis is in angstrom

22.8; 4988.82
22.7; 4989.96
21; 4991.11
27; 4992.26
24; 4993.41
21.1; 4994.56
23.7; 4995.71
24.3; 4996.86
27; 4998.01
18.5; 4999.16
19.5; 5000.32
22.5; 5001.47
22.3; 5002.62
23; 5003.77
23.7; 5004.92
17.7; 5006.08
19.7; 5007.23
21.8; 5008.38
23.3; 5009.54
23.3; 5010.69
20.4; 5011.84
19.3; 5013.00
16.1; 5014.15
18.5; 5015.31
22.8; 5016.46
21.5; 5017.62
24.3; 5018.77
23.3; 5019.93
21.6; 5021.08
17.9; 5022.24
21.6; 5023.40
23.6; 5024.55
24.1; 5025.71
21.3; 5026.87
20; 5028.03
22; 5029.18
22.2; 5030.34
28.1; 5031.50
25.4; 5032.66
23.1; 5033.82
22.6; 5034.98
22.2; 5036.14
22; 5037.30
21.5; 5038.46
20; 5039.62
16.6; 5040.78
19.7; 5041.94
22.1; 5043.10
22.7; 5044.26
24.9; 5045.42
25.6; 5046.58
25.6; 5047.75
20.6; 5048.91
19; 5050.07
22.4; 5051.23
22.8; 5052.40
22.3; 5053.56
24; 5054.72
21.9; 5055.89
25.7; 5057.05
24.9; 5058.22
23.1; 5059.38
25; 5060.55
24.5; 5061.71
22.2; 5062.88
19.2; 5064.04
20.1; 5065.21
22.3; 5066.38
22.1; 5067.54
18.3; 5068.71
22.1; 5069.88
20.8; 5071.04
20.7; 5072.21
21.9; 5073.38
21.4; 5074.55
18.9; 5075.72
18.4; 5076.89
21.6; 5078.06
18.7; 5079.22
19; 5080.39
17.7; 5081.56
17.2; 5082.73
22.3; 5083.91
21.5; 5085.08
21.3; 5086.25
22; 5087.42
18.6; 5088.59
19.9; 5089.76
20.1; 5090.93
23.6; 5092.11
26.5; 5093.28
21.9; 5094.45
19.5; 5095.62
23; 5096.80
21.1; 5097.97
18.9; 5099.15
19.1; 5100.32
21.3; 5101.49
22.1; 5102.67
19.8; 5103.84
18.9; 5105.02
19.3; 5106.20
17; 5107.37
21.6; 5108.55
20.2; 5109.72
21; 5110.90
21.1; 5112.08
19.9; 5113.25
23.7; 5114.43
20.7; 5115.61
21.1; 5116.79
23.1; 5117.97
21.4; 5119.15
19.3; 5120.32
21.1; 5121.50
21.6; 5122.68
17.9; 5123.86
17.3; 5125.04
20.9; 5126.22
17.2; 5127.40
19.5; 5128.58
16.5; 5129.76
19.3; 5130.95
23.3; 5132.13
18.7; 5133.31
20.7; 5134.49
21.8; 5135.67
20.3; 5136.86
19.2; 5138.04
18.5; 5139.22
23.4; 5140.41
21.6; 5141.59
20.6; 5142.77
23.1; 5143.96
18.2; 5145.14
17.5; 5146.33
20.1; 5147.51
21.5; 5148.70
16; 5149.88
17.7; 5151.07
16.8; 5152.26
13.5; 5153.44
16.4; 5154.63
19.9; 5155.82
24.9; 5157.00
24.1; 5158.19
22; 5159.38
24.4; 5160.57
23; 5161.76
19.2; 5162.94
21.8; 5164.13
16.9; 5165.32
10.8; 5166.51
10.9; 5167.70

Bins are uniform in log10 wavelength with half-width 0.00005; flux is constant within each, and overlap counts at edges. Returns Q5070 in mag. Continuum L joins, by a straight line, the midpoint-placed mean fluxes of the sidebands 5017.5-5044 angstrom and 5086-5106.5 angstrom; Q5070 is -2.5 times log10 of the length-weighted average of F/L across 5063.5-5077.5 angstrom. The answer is 0.05 mag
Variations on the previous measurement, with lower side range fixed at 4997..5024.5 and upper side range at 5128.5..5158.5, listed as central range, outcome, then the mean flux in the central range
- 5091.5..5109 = -0.034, 20.9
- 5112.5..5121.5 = -0.067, 21.3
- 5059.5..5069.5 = -0.055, 21.8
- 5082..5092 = -0.003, 20.5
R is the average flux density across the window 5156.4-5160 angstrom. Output 23.7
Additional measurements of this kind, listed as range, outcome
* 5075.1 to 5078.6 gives 19.6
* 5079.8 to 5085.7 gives 19.5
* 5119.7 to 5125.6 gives 19.5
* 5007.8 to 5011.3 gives 22.8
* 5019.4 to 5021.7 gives 22.4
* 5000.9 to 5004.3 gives 22.6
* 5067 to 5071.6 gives 20.8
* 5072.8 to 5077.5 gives 20.1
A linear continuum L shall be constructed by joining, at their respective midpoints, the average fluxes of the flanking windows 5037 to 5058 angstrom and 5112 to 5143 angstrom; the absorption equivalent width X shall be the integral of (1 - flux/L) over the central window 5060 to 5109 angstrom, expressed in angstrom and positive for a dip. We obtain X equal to 1.4 angstrom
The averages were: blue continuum 22.2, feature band 20.7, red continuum 20.3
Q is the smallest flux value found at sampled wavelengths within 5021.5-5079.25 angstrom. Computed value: 16.6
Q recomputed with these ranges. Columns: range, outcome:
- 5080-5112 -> 17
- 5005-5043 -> 16.1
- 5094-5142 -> 16.5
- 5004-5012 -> 17.7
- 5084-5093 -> 18.6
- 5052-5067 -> 19.2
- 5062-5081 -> 18.3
